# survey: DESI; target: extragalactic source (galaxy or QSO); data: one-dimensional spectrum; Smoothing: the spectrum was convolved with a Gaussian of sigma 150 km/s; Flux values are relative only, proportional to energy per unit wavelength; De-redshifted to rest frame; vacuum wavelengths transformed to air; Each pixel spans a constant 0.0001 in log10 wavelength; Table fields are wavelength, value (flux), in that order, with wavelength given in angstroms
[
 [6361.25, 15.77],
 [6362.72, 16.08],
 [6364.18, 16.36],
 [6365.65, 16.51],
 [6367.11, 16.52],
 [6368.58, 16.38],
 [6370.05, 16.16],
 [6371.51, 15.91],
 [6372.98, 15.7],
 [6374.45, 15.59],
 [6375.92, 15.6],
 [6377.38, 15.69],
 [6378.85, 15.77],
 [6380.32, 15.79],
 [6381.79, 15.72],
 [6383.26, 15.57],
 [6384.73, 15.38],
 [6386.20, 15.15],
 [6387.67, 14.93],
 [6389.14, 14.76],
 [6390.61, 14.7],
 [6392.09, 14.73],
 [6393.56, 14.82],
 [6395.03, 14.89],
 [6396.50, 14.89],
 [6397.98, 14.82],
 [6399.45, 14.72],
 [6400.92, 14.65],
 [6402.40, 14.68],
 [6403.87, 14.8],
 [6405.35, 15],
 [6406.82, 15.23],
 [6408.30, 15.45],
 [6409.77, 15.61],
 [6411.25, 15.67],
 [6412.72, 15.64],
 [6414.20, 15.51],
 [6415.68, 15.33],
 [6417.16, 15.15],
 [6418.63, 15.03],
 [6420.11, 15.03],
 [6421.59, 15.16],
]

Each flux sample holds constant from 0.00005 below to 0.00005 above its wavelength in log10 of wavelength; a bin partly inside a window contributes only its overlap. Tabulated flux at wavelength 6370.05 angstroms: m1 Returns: 16.16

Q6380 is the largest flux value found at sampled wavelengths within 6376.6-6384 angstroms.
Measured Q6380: 15.79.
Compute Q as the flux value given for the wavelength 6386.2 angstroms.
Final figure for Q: 15.15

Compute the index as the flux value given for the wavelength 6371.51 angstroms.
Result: 15.91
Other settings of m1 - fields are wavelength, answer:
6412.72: 15.64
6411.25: 15.67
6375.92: 15.6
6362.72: 16.08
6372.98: 15.7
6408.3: 15.45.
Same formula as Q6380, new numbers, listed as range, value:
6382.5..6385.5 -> 15.57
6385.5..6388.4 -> 15.15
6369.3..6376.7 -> 16.16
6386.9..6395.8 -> 14.93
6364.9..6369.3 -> 16.52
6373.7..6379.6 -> 15.77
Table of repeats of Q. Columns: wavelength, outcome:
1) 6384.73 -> 15.38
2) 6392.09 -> 14.73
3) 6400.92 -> 14.65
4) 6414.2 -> 15.51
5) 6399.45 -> 14.72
